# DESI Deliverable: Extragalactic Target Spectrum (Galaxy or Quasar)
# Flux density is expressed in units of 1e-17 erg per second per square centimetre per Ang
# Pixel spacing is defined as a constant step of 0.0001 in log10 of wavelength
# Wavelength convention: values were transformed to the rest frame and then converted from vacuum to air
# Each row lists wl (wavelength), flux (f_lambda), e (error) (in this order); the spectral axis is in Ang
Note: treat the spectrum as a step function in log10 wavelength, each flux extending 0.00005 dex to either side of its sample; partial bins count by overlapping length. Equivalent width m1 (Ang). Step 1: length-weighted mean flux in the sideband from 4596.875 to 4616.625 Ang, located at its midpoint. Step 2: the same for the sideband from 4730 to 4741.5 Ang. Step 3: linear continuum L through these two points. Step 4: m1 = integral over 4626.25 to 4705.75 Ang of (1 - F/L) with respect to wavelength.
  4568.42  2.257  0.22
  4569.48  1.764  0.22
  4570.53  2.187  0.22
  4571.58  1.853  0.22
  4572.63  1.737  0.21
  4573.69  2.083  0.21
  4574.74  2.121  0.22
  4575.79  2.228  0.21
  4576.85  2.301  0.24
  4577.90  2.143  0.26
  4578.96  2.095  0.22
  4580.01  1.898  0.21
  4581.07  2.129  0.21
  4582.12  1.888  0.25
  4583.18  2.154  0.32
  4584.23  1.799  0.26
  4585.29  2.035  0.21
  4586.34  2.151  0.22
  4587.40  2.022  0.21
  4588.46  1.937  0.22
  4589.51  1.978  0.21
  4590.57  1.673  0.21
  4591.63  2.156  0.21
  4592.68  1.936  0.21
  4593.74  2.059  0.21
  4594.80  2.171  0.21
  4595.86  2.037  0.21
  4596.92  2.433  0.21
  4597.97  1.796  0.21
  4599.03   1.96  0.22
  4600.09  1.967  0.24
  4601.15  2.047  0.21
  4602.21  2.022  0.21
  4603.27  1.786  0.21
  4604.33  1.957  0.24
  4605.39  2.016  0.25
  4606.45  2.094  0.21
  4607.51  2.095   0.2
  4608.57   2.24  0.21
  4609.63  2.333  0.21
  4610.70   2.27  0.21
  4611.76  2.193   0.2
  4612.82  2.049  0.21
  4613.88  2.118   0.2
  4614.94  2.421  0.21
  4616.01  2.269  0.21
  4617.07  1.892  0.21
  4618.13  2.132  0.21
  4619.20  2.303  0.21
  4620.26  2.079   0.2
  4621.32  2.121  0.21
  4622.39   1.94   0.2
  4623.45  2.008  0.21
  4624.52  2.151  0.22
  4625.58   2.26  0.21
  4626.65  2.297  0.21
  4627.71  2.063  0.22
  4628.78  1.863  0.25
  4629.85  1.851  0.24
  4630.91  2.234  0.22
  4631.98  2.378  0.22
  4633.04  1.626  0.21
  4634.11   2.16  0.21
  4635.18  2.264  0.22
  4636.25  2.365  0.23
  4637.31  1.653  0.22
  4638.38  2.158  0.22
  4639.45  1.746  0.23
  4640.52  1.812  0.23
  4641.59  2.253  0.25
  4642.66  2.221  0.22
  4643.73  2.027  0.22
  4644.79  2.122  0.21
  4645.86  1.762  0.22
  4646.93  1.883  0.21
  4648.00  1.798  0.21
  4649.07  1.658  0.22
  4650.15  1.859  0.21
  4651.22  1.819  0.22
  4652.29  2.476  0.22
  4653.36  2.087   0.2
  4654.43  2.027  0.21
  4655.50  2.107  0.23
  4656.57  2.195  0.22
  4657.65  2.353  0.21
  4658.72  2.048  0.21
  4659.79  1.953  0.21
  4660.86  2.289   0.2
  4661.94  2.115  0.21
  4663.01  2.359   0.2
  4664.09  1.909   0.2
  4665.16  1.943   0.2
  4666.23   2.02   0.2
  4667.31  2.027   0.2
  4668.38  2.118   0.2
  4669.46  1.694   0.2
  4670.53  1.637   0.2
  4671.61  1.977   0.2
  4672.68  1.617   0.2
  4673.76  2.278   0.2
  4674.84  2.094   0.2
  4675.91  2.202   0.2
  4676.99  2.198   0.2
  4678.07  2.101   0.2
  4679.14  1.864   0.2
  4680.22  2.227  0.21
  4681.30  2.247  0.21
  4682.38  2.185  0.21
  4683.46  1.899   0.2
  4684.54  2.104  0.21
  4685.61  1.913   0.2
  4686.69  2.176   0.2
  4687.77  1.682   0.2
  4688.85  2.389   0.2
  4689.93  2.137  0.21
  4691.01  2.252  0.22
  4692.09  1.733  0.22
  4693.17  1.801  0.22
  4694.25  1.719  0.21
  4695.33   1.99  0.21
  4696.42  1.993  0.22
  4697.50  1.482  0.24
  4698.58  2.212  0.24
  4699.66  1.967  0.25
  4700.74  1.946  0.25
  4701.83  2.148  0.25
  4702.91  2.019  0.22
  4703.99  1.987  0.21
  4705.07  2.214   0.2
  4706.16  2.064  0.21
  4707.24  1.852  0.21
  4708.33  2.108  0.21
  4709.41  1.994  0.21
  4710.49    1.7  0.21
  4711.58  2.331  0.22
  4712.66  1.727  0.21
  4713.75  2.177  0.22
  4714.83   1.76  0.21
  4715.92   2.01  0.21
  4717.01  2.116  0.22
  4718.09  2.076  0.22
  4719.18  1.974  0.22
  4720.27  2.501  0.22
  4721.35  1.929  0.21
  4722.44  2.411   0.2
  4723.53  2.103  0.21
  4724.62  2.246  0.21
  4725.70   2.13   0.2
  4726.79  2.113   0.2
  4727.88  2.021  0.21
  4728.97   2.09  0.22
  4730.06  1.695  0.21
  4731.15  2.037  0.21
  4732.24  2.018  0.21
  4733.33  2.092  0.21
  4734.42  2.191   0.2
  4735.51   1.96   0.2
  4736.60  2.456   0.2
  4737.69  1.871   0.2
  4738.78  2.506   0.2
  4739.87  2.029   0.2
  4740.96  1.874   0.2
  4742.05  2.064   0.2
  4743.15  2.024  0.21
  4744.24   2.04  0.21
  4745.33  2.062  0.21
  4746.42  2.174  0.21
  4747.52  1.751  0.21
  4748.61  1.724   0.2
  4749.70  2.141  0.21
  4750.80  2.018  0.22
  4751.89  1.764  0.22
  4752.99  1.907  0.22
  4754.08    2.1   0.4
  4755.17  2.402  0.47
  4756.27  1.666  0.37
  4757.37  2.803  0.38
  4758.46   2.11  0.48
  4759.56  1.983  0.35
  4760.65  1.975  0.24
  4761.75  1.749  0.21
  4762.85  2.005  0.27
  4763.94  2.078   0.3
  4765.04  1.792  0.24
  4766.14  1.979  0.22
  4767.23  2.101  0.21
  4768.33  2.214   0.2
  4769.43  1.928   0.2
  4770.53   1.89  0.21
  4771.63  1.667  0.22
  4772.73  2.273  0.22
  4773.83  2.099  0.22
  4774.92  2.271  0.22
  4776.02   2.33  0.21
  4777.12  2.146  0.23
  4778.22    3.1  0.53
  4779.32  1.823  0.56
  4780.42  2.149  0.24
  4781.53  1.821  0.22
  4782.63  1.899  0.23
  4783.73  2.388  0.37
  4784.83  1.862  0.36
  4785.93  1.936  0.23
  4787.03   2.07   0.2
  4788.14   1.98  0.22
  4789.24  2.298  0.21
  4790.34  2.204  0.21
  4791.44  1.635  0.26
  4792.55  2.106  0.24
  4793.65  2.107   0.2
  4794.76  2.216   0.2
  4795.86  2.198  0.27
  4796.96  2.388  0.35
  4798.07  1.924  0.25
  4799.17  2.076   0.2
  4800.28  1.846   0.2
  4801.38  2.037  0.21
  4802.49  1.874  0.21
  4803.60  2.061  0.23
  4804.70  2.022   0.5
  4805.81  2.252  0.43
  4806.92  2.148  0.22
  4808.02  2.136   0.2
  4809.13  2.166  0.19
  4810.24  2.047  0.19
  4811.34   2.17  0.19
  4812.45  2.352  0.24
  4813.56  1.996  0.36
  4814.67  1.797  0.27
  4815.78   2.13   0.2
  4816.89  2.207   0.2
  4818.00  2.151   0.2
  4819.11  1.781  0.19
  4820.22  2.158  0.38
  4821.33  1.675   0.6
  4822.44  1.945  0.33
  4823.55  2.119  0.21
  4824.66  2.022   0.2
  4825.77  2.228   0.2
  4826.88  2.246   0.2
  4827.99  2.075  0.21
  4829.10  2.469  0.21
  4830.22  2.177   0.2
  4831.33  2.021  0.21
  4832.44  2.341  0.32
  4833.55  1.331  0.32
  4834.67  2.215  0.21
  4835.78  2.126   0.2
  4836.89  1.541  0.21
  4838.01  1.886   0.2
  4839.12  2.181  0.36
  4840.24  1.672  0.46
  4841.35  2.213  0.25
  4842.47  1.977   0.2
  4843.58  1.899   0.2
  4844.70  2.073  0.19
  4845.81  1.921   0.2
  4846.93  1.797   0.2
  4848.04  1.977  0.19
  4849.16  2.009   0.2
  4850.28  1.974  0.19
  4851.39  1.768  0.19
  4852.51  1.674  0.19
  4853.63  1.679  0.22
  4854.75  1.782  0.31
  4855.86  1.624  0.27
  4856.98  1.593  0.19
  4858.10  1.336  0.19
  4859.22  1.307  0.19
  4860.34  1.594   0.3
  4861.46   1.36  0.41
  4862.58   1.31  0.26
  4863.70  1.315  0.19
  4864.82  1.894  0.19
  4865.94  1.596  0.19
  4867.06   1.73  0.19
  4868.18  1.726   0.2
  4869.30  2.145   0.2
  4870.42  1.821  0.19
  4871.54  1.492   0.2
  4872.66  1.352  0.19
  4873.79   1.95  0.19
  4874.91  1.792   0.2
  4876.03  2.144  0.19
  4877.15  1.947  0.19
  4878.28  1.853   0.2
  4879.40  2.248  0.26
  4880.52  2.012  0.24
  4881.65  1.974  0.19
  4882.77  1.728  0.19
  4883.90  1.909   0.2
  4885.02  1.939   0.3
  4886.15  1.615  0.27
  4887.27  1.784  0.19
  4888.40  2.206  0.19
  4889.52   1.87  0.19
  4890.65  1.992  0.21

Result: 2.5 Ang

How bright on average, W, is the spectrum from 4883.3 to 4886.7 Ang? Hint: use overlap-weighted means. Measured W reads 1.82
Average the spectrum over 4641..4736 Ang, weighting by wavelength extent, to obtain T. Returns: 2.03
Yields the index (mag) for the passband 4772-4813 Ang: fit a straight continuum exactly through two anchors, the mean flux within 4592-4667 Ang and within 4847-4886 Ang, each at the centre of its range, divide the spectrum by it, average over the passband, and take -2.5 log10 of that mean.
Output -0.15 mag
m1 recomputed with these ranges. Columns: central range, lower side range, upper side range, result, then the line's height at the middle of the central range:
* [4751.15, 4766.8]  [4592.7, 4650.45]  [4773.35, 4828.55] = 0.5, 2.09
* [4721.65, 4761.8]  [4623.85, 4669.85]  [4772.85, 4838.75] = 0.1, 2.07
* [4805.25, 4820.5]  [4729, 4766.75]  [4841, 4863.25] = -2.1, 1.85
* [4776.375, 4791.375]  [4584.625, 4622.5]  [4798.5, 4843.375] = -0.5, 2.05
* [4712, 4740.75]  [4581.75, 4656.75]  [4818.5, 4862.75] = -1.7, 1.97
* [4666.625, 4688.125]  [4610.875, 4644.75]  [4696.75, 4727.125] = 0.5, 2.07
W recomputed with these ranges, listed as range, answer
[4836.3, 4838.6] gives 1.73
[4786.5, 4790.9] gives 2.14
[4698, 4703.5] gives 2.06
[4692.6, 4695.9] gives 1.83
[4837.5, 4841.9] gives 1.99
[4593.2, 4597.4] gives 2.17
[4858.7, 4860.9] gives 1.45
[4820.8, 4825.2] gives 1.94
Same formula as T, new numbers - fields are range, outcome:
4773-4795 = 2.12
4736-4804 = 2.06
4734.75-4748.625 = 2.06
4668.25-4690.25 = 2.03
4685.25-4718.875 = 1.99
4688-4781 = 2.05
